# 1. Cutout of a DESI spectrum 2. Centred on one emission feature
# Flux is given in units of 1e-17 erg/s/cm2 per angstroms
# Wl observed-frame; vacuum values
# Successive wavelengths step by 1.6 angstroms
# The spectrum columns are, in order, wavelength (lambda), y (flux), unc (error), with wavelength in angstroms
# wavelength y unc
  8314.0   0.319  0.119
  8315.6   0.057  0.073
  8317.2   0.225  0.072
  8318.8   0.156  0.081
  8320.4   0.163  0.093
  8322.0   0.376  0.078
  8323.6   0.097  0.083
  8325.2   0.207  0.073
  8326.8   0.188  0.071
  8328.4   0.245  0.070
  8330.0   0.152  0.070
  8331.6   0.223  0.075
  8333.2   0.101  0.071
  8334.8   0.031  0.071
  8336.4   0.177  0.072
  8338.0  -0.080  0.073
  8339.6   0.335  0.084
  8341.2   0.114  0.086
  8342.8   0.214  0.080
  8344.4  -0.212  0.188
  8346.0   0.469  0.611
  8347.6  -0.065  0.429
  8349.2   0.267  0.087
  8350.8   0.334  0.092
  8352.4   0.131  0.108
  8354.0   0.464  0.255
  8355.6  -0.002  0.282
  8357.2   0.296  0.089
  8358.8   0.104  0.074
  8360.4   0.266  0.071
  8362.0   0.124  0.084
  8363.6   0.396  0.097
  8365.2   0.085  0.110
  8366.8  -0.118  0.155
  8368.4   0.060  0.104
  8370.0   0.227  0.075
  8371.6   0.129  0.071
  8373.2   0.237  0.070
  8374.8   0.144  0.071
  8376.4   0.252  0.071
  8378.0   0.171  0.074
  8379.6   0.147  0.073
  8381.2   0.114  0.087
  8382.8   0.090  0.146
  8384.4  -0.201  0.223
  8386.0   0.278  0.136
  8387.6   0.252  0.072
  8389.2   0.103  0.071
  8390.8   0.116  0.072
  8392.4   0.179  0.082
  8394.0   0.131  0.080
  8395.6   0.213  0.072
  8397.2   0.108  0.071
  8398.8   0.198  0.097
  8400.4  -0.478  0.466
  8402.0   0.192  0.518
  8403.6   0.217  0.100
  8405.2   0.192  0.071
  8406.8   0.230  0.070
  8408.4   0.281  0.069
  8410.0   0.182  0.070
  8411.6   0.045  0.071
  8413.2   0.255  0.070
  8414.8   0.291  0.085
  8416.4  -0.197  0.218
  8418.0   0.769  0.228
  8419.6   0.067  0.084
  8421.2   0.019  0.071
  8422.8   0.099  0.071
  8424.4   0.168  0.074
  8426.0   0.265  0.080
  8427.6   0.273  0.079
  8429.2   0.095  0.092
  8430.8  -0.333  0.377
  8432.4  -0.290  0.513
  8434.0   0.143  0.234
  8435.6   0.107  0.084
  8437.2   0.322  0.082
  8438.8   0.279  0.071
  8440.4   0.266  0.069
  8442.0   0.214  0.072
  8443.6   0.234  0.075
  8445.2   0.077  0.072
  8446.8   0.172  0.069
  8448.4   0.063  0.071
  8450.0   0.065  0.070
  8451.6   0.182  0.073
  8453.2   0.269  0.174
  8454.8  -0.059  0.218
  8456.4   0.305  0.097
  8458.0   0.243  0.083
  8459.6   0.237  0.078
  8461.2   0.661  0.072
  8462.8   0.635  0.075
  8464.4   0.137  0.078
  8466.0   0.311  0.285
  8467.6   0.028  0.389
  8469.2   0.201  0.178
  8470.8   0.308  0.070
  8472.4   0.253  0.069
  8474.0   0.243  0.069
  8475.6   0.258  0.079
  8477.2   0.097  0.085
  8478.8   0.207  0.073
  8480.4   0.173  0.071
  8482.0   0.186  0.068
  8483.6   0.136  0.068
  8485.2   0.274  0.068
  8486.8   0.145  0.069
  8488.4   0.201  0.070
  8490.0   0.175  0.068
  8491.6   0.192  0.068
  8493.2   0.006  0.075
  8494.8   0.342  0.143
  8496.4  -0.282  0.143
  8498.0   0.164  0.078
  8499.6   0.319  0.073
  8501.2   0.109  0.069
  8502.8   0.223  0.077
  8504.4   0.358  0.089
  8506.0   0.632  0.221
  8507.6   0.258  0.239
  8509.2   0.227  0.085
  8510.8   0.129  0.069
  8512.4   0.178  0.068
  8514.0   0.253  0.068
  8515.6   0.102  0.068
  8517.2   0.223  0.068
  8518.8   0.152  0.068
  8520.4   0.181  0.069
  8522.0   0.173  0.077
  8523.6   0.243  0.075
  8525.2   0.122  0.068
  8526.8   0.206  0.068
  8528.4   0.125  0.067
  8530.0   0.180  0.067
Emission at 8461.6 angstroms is Hgamma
